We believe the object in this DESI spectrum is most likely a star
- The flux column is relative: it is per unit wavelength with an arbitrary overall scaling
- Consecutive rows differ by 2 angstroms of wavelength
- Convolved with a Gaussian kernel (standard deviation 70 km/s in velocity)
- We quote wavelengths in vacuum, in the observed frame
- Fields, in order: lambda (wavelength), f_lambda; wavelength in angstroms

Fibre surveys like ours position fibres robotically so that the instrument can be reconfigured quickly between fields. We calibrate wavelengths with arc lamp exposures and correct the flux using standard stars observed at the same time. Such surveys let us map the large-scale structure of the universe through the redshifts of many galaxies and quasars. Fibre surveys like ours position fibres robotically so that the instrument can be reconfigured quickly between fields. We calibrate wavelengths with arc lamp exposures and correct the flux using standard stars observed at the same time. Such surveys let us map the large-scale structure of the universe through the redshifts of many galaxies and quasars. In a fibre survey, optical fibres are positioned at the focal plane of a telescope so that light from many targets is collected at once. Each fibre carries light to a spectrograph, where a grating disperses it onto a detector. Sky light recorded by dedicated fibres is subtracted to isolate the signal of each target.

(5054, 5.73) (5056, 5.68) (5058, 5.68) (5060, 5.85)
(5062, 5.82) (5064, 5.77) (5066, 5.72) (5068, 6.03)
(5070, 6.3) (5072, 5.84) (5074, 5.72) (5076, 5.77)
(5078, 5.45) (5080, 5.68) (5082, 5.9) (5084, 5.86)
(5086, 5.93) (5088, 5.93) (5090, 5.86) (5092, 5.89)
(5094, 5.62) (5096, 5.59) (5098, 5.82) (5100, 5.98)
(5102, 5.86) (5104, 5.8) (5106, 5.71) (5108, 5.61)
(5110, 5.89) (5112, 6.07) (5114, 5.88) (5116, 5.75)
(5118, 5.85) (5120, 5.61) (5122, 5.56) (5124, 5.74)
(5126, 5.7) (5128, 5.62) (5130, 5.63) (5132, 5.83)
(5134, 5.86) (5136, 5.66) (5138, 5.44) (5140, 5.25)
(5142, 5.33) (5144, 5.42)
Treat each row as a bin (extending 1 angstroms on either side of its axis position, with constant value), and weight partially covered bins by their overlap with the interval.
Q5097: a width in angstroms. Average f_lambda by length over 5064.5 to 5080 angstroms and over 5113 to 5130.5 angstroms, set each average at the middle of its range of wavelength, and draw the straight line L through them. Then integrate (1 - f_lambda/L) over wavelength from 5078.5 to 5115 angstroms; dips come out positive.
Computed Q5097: -0.36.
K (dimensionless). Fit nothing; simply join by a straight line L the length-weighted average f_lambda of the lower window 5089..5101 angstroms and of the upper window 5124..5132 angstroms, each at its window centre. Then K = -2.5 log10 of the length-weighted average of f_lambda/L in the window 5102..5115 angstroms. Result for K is -0.02 mag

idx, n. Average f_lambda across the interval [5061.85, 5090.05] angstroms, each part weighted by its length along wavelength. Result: 5.84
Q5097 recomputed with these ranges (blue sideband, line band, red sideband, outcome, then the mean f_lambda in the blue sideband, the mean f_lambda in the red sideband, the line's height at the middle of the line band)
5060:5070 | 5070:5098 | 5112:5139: 0.2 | 5.88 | 5.72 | 5.83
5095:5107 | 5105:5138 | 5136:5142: -1.0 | 5.79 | 5.39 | 5.58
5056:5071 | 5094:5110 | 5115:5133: 0.0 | 5.87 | 5.7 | 5.76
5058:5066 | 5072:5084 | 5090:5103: 0.1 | 5.79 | 5.8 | 5.79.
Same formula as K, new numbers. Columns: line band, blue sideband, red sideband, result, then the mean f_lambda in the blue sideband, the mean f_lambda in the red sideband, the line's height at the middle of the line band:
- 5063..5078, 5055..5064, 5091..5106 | -0.015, 5.76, 5.79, 5.77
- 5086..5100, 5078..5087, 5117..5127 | -0.007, 5.8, 5.69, 5.77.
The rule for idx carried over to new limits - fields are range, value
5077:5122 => 5.79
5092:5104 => 5.79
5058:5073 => 5.89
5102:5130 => 5.75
